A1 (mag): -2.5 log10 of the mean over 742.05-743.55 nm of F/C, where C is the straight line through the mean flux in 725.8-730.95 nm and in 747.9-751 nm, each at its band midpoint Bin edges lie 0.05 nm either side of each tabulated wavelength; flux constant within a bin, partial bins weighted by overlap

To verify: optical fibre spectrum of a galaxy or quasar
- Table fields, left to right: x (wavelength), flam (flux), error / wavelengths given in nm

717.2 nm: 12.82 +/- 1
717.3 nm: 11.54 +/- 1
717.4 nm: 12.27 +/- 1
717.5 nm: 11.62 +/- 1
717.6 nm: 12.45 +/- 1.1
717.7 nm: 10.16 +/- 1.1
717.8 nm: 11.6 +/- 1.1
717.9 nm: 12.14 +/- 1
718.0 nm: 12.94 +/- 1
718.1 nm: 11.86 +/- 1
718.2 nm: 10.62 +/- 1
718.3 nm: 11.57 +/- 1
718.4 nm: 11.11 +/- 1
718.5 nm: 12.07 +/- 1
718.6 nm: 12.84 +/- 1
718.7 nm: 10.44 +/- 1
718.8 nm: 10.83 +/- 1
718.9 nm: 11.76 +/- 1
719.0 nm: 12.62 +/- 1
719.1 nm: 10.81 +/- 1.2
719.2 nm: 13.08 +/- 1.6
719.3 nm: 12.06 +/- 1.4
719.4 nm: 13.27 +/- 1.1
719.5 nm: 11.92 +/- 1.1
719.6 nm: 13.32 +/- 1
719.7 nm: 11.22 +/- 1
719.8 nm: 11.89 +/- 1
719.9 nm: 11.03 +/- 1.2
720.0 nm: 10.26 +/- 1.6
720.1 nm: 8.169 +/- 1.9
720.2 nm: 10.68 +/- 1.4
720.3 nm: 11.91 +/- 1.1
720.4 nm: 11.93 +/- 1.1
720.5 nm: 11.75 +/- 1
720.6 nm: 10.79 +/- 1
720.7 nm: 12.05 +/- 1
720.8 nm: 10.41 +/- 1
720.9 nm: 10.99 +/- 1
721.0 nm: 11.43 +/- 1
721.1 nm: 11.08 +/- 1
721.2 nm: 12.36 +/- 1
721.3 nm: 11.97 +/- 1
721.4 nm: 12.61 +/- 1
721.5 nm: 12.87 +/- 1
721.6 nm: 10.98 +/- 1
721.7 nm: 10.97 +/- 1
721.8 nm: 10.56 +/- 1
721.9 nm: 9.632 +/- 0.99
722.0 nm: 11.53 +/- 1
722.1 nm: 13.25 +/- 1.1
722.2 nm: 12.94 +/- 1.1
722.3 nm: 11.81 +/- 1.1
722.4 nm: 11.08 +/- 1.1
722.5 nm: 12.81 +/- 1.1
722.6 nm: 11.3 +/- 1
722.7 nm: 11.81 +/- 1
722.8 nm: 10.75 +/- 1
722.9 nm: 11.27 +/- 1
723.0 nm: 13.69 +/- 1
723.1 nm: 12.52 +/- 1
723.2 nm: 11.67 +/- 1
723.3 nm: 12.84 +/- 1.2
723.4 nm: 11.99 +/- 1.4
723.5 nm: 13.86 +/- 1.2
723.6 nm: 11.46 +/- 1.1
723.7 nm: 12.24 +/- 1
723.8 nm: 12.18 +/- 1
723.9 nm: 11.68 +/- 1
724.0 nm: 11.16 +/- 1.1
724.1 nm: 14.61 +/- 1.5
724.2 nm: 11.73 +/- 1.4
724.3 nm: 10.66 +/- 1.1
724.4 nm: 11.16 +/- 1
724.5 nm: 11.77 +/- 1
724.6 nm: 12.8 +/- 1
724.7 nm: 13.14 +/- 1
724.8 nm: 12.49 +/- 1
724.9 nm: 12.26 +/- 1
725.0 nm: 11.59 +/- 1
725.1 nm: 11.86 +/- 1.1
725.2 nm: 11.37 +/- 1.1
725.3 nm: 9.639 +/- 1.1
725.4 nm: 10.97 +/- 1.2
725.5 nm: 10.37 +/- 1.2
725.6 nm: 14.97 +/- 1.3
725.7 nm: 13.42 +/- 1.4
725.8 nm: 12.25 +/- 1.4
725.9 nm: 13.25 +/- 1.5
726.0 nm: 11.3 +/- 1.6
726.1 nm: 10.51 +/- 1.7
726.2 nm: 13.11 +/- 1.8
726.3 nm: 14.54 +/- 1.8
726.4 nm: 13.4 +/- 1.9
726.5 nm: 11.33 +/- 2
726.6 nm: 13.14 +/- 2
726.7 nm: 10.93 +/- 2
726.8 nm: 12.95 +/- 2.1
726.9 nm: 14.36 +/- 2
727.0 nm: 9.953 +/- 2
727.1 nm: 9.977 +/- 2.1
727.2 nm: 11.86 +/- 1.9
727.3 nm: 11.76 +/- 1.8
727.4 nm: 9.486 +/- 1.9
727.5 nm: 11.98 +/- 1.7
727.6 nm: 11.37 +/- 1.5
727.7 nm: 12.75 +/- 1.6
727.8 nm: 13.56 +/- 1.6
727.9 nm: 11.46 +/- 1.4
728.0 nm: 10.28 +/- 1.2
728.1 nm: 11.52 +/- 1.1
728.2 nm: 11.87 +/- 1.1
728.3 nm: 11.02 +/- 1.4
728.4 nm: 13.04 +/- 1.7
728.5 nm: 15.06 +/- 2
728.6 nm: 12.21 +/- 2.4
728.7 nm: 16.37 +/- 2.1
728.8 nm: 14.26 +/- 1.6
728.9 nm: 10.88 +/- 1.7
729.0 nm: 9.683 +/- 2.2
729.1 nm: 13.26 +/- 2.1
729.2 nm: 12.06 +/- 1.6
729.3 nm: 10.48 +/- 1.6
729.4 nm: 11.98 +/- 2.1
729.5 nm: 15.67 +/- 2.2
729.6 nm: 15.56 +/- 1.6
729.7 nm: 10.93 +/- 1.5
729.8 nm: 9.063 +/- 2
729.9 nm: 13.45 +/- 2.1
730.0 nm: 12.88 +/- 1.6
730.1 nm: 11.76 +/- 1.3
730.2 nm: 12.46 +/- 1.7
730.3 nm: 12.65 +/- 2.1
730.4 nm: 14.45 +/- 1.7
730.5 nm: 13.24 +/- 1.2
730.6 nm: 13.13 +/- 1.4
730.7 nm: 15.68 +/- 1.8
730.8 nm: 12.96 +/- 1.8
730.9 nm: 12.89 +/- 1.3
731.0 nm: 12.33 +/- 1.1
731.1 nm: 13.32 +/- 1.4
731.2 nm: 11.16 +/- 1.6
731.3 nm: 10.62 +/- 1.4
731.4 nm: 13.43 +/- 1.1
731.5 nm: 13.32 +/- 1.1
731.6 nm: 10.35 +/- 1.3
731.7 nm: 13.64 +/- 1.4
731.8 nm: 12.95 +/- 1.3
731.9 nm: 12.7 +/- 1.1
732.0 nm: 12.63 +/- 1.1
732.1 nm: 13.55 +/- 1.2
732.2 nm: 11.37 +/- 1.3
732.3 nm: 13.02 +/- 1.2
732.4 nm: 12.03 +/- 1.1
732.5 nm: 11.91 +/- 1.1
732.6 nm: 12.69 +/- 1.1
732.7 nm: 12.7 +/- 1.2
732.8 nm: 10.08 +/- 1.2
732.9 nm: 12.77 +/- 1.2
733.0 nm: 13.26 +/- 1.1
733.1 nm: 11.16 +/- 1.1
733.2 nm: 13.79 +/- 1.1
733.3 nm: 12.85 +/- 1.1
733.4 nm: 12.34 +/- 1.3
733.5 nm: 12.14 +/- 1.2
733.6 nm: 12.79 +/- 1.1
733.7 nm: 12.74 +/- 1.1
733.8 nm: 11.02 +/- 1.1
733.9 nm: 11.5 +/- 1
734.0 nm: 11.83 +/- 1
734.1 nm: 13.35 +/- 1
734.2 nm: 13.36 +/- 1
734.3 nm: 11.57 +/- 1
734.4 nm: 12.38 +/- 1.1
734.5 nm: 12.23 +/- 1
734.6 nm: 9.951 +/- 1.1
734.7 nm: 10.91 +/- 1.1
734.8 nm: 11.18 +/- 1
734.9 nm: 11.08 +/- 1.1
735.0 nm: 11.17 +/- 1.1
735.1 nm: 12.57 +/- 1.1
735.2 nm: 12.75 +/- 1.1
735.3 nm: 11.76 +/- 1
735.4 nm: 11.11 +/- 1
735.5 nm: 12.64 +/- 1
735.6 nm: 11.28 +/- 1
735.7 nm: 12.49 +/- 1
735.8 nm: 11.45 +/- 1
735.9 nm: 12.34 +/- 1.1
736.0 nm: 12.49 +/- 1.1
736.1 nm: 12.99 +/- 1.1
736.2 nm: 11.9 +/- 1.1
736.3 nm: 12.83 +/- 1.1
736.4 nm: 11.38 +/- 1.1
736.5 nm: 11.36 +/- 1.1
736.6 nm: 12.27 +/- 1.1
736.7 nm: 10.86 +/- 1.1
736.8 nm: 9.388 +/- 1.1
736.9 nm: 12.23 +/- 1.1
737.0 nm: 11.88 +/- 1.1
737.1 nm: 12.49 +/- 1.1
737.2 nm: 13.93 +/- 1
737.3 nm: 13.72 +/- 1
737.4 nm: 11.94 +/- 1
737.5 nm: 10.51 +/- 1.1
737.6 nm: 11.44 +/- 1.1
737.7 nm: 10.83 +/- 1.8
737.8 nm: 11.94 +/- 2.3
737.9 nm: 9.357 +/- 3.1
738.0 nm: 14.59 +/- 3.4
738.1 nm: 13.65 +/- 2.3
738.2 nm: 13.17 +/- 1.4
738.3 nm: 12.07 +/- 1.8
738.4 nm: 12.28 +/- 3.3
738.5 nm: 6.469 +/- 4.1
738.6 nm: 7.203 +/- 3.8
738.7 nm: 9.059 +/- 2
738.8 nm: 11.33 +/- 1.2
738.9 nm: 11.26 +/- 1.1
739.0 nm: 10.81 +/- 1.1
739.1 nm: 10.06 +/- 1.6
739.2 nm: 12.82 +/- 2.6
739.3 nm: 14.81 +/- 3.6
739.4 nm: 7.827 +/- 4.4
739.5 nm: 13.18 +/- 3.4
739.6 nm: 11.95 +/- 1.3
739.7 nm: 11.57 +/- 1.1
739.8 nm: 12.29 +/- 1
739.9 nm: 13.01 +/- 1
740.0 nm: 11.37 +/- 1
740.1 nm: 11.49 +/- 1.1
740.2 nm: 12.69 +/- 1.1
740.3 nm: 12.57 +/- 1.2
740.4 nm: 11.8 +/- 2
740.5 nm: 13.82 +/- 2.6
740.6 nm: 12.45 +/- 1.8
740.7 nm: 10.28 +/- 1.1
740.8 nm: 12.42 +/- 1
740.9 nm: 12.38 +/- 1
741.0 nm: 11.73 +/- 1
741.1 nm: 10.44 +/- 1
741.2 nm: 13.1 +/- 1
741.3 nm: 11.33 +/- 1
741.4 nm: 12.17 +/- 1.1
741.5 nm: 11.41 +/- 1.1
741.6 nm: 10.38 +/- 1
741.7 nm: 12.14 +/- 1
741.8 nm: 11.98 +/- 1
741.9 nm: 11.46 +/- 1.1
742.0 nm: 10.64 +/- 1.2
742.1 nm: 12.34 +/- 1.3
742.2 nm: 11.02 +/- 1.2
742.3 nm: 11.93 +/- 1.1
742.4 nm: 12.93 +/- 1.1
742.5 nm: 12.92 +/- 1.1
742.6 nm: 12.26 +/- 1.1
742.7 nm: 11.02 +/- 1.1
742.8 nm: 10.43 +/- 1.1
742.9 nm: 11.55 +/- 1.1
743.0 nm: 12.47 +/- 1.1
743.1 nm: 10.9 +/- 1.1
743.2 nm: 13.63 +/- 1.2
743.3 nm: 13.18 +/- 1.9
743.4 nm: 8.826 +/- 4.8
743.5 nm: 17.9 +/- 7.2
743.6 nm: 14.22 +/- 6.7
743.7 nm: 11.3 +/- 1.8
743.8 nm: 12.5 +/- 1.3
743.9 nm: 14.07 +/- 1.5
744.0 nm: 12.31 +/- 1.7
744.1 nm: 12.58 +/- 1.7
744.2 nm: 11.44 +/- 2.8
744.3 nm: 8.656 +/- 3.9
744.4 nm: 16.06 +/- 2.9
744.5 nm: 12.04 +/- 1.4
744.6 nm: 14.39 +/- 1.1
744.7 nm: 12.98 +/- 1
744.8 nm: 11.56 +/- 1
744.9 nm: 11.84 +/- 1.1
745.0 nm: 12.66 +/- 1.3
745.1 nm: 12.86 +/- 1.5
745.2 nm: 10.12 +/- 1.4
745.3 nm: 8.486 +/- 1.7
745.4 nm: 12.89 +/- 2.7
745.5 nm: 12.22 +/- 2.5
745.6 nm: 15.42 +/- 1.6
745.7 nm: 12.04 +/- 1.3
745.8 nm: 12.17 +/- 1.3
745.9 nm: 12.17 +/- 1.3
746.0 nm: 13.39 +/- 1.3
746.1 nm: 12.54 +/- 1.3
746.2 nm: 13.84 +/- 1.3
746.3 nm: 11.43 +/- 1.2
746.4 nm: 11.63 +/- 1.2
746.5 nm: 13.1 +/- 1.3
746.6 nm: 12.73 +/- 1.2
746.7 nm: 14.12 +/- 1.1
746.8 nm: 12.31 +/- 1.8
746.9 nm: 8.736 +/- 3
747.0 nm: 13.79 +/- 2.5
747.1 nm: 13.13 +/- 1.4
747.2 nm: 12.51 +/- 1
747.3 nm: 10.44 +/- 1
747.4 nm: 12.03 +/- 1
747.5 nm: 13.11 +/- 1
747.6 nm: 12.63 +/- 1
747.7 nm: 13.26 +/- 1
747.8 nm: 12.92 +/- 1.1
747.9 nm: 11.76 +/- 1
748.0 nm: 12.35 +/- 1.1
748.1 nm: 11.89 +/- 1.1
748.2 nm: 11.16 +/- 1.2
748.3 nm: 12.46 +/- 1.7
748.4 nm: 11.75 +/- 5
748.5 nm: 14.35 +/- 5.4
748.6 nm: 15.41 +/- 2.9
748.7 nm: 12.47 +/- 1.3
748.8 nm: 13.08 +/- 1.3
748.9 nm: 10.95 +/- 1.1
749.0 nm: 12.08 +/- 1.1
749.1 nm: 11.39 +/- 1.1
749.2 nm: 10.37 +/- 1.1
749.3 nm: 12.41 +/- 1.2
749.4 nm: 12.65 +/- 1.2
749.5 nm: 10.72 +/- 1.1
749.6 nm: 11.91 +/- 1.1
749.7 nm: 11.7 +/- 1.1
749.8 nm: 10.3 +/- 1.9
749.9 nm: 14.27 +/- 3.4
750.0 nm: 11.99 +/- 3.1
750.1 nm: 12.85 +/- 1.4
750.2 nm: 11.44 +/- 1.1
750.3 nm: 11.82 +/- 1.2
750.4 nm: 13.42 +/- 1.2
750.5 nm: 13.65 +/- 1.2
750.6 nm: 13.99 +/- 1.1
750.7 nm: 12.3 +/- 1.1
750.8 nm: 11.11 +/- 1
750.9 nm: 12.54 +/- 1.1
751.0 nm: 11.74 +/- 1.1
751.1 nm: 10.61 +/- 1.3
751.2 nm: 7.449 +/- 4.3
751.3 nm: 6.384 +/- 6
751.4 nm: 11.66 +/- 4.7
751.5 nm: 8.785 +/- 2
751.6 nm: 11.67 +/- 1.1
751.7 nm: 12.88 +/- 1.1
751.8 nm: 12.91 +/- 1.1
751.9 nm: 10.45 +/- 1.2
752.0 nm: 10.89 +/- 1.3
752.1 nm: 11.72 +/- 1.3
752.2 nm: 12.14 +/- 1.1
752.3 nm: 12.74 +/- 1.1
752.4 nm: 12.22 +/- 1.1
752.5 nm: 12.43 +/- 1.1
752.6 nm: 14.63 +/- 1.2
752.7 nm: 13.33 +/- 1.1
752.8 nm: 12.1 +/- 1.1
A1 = 0.009 mag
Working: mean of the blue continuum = 12.4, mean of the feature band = 12.2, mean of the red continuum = 12.3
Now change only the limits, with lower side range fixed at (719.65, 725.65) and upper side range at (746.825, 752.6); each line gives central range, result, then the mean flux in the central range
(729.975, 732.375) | -0.086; 12.8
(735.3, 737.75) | -0.006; 11.9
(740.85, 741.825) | 0.016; 11.7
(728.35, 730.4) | -0.085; 12.7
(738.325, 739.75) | 0.103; 10.8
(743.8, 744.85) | -0.062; 12.6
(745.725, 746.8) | -0.067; 12.7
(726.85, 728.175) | 0.017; 11.6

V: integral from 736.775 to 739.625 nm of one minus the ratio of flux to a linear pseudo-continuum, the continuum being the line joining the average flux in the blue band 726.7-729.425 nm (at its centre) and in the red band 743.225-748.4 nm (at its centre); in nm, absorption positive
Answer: 0.18 nm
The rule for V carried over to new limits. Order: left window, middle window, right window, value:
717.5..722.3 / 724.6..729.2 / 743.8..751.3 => -0.16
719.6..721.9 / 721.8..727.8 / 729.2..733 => -0.11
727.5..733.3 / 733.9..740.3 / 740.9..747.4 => 0.34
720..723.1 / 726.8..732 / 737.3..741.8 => -0.39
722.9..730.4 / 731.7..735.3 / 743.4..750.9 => 0.03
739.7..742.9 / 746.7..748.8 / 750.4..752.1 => -0.18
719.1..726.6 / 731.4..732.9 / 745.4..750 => -0.04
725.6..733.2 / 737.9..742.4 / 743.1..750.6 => 0.28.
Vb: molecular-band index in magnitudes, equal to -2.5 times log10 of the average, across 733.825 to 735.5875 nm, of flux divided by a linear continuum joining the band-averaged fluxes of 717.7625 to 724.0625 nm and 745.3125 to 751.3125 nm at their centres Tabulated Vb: 0.01 mag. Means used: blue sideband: 11.7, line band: 11.8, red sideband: 12.2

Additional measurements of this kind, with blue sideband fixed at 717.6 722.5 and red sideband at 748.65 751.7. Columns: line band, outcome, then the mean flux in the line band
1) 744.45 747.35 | -0.07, 12.3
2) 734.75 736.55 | -0.03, 11.9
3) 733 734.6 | -0.06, 12.3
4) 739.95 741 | -0.05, 12.1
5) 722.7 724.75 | -0.05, 12.2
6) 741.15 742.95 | -0.01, 11.7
